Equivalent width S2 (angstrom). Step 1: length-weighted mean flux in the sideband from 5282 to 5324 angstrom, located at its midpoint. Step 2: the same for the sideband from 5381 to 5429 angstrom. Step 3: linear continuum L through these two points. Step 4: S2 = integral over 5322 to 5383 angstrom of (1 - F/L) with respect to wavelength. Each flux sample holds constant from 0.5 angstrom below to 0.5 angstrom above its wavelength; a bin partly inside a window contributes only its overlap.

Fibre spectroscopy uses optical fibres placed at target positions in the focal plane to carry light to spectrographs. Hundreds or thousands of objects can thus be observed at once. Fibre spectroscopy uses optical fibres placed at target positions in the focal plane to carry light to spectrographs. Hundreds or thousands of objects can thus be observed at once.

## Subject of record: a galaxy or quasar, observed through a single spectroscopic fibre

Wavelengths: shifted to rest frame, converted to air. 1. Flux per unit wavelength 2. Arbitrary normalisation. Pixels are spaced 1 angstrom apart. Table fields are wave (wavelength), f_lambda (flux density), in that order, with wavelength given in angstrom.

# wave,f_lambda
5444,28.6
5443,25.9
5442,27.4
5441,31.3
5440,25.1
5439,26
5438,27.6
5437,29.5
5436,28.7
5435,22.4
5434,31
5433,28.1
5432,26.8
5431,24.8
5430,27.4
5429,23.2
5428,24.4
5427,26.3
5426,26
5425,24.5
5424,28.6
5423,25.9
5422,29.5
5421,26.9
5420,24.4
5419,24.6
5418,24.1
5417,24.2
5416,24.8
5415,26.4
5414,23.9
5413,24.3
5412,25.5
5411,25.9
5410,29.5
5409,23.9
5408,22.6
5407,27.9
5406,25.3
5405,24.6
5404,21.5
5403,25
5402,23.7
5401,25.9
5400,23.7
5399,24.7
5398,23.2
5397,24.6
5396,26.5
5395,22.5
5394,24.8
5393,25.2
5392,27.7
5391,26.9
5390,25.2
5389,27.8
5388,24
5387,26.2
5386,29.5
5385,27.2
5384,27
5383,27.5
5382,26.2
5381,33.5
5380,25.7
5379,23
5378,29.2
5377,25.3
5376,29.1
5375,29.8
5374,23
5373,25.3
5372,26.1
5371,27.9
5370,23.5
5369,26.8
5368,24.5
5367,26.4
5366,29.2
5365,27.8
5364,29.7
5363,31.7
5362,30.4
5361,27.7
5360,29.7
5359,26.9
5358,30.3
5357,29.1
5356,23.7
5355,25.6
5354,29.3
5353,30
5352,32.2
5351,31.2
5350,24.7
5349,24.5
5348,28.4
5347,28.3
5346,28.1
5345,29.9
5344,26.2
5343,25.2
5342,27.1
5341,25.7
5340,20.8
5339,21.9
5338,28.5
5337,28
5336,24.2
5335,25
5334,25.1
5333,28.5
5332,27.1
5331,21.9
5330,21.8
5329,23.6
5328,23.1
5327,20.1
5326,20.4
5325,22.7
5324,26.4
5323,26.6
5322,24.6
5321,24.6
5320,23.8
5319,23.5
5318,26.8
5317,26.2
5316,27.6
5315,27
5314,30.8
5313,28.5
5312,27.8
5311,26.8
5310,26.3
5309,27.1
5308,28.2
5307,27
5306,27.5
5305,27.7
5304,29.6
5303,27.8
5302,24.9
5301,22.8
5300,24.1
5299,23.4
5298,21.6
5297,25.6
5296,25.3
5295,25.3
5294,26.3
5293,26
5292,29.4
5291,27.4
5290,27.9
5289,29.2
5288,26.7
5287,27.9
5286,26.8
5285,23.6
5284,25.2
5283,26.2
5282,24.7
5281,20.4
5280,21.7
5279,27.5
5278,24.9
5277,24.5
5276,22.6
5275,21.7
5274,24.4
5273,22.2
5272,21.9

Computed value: -1.3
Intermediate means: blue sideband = 26.4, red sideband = 25.6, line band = 26.6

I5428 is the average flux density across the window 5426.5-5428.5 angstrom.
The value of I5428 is 25.4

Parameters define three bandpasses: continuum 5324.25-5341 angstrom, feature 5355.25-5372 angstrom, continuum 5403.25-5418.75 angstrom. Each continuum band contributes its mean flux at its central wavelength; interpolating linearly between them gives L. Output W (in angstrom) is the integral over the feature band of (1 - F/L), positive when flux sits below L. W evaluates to -2.3 angstrom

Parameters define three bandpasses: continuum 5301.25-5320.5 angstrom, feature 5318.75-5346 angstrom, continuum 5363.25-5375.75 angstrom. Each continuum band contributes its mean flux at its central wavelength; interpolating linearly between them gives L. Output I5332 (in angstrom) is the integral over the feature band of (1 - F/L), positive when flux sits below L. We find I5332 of 2.2 angstrom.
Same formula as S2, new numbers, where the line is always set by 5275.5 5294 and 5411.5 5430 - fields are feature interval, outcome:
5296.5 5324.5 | -0.62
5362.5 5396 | -1.67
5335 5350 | -0.29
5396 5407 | 0.44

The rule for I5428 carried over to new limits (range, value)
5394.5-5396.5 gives 24.5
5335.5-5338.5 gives 26.9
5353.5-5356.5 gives 26.2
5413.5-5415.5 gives 25.1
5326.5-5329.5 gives 22.3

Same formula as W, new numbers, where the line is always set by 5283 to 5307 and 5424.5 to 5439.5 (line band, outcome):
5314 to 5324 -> 0.1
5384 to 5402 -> 0.5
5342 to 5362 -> -1.3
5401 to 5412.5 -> 0.6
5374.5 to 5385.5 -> -0.5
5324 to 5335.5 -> 1.1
